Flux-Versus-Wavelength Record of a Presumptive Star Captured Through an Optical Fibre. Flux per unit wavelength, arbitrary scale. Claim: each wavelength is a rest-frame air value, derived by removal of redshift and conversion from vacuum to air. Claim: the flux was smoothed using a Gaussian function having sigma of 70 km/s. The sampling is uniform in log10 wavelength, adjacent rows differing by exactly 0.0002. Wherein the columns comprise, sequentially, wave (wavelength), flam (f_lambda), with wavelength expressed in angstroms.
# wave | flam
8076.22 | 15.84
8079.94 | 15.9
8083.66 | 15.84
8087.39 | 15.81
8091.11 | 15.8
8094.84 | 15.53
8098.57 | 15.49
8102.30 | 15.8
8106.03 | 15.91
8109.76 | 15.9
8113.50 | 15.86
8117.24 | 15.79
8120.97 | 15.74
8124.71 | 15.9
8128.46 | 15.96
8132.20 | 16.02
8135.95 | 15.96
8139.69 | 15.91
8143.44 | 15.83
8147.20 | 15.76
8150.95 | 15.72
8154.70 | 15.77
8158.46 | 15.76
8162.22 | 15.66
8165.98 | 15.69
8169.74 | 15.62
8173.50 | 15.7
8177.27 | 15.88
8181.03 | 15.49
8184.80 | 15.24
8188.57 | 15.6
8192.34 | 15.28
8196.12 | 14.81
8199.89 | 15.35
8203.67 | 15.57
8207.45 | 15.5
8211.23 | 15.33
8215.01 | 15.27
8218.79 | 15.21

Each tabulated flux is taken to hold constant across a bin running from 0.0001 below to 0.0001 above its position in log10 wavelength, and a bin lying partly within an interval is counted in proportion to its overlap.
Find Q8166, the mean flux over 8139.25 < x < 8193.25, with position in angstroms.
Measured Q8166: 15.7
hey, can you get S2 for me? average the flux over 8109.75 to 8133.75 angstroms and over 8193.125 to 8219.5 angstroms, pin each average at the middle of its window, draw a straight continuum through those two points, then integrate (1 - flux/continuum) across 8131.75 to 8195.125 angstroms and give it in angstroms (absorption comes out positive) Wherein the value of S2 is -0.36 angstroms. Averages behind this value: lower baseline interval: 15.9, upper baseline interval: 15.3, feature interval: 15.7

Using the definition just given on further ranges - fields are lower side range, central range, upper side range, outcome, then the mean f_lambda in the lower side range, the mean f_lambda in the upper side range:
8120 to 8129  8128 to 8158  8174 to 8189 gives -0.19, 15.9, 15.6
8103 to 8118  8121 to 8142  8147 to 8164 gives -0.17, 15.9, 15.7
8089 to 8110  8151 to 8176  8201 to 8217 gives -0.26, 15.7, 15.4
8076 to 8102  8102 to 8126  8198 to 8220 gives -0.27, 15.7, 15.4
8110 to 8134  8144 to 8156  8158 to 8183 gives 0.01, 15.9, 15.7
